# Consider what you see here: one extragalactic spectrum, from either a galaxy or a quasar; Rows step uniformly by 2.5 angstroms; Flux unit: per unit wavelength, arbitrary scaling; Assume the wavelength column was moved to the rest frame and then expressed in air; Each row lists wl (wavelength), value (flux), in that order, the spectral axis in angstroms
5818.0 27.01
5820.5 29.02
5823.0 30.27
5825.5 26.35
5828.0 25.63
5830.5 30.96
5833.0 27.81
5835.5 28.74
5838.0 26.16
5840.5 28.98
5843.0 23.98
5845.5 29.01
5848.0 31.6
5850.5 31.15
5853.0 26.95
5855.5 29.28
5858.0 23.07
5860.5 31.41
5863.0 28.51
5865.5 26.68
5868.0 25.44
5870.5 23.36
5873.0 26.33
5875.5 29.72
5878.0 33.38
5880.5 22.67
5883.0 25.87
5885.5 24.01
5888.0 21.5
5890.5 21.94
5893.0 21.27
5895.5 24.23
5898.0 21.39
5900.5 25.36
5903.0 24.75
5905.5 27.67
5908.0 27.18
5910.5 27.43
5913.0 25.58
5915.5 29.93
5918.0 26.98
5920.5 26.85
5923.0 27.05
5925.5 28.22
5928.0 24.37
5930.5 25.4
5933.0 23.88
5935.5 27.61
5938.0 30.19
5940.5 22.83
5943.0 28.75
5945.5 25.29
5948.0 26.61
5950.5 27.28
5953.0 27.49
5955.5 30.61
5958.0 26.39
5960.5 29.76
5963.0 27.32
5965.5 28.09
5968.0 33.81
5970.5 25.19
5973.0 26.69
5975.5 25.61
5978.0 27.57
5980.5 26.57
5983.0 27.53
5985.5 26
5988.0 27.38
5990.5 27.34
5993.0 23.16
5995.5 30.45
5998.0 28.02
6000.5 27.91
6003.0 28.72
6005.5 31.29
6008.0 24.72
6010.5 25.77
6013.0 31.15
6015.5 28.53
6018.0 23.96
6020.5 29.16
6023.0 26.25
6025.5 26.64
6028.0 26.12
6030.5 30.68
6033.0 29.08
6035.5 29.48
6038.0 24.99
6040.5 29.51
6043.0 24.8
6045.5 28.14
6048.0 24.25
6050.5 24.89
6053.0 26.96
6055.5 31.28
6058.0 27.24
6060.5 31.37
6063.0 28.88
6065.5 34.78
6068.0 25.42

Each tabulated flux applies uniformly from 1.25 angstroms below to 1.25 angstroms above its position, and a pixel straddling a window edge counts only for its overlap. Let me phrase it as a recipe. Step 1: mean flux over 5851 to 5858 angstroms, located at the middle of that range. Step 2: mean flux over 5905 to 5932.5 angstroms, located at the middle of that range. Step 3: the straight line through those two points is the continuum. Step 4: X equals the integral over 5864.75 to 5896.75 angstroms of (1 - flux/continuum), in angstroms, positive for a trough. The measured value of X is 2.57 angstroms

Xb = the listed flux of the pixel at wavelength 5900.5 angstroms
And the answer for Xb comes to 25.36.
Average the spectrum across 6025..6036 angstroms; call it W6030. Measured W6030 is 28.4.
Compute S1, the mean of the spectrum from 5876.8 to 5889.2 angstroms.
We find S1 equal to 25.5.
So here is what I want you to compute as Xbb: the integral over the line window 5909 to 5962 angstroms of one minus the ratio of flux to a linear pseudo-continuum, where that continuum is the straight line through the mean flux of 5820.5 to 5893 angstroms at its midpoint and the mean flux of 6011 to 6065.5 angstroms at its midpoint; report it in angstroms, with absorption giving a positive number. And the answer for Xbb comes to 0.73 angstroms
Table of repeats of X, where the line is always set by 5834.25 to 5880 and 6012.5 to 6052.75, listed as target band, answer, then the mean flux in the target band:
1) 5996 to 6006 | -0.6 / 28.9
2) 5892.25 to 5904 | 1.8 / 23.5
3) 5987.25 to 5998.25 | 0.1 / 27.2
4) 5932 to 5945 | 0.5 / 26.6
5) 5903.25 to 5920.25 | 0.3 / 27.3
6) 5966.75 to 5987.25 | 0.1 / 27.4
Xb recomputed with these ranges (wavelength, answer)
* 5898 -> 21.39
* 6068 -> 25.42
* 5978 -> 27.57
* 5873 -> 26.33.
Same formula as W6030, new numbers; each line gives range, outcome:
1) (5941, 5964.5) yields 27.6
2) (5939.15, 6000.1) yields 27.3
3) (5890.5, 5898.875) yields 22.3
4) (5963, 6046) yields 27.6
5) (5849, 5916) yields 26.1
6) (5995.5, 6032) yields 27.9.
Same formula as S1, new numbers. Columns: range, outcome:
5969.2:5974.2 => 26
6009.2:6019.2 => 27.4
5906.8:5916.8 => 27.5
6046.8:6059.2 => 26.9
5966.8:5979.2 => 27.8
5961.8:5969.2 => 29.7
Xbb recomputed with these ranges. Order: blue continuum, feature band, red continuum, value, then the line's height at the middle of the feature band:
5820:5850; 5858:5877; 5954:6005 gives 0.7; 28.1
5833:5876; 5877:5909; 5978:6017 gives 3.5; 27.6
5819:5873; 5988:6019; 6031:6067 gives 0.6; 28.2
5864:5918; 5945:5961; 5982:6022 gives -0.6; 26.7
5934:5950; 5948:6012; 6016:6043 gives -1.2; 27.1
